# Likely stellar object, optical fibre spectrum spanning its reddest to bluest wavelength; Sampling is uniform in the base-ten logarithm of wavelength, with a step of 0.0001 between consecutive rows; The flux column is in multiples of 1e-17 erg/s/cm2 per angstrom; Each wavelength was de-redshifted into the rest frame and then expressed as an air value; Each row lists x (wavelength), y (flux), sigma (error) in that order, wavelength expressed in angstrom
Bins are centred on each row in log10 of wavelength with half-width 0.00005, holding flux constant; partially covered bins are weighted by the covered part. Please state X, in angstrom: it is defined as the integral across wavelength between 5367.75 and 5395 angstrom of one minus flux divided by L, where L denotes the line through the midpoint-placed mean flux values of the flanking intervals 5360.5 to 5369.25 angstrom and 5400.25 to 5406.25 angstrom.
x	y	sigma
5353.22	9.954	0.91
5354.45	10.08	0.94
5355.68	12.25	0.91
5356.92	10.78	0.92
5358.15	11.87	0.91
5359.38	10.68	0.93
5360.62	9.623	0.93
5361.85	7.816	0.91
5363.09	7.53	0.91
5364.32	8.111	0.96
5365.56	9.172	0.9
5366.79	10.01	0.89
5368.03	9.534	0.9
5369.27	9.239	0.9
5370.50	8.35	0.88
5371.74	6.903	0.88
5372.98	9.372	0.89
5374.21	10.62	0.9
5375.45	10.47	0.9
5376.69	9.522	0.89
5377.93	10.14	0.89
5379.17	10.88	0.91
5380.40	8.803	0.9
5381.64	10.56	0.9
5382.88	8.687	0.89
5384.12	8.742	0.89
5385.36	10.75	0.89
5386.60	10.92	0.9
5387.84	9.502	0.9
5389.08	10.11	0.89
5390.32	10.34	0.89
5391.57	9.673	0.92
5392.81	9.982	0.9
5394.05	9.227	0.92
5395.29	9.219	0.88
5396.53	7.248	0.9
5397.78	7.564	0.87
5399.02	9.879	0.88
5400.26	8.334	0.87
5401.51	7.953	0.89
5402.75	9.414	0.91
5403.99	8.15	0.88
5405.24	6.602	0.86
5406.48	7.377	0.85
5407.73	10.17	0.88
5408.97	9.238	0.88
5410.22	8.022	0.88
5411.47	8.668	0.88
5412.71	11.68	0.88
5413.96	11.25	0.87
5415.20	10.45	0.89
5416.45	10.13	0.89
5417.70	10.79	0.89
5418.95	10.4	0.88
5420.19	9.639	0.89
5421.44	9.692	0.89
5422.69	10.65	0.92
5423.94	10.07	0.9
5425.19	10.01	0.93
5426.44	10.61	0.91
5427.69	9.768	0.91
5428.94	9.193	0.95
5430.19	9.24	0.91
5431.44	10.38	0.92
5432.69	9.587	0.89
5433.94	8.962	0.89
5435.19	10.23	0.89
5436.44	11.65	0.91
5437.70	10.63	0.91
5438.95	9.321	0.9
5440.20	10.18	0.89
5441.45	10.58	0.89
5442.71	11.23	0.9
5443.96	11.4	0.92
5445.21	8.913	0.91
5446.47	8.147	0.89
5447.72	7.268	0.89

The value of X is -3.8 angstrom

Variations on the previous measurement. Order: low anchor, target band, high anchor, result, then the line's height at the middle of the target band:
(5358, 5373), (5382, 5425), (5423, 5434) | 0.2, 9.49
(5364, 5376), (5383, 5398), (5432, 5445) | 0.1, 9.54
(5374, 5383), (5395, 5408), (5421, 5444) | 2.3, 10.1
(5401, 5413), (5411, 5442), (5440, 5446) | -1.9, 9.61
